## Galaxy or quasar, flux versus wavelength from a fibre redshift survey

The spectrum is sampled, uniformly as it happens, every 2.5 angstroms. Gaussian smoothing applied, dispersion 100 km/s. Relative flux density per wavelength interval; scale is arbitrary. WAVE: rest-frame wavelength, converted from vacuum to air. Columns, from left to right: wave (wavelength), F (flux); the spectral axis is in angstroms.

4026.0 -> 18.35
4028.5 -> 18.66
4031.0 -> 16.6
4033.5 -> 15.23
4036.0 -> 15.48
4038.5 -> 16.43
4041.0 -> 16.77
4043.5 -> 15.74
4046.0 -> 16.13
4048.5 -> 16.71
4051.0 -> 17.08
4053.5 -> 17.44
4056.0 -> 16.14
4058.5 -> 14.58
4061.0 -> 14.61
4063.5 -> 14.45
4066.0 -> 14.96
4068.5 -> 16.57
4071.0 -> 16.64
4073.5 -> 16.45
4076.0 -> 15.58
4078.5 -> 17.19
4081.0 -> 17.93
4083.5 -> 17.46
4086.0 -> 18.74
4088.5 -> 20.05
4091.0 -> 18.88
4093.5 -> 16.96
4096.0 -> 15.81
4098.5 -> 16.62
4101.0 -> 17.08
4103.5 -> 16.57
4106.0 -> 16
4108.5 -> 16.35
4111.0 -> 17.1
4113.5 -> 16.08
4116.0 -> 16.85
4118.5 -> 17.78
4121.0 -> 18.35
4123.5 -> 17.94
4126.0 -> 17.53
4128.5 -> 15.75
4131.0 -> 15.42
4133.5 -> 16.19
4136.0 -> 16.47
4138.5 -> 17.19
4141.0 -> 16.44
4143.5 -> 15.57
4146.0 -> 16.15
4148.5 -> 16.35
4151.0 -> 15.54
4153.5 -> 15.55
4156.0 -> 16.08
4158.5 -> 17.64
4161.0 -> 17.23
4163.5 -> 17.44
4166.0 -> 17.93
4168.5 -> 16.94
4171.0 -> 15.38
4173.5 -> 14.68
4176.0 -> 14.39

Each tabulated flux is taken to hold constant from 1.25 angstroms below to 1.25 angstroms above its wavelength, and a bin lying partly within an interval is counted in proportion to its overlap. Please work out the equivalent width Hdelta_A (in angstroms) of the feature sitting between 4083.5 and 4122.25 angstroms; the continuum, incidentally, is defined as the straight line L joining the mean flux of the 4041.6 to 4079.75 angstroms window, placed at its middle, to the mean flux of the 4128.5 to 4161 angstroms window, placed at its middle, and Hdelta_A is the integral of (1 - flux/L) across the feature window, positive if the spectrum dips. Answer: -2.8 angstroms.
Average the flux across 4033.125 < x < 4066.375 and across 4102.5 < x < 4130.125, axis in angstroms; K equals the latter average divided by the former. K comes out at 1.1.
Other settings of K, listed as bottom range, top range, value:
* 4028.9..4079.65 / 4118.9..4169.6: 1.04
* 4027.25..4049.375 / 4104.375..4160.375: 1.01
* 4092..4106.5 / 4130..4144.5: 0.98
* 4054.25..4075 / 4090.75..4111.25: 1.07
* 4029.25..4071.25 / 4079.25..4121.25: 1.08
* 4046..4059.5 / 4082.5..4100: 1.08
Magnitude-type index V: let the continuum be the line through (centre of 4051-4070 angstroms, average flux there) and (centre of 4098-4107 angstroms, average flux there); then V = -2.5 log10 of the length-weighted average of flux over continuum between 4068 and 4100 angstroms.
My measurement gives -0.07 mag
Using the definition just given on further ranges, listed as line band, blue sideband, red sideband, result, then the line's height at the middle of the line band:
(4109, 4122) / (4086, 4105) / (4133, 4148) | -0.01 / 17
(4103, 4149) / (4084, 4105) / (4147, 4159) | 0.01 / 16.8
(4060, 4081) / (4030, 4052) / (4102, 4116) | 0.03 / 16.3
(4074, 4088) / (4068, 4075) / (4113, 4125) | -0.05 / 16.7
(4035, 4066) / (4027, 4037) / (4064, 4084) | 0.04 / 16.5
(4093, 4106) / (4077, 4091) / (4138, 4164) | 0.08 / 17.9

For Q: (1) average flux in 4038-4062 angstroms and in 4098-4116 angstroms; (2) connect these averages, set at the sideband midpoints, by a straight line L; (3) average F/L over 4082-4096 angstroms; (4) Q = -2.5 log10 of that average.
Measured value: -0.11 mag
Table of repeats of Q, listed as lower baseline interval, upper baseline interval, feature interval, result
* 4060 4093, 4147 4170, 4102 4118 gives 0.02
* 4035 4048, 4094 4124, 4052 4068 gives 0.06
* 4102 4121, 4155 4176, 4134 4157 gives 0.03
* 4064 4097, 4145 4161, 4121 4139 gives -0.01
